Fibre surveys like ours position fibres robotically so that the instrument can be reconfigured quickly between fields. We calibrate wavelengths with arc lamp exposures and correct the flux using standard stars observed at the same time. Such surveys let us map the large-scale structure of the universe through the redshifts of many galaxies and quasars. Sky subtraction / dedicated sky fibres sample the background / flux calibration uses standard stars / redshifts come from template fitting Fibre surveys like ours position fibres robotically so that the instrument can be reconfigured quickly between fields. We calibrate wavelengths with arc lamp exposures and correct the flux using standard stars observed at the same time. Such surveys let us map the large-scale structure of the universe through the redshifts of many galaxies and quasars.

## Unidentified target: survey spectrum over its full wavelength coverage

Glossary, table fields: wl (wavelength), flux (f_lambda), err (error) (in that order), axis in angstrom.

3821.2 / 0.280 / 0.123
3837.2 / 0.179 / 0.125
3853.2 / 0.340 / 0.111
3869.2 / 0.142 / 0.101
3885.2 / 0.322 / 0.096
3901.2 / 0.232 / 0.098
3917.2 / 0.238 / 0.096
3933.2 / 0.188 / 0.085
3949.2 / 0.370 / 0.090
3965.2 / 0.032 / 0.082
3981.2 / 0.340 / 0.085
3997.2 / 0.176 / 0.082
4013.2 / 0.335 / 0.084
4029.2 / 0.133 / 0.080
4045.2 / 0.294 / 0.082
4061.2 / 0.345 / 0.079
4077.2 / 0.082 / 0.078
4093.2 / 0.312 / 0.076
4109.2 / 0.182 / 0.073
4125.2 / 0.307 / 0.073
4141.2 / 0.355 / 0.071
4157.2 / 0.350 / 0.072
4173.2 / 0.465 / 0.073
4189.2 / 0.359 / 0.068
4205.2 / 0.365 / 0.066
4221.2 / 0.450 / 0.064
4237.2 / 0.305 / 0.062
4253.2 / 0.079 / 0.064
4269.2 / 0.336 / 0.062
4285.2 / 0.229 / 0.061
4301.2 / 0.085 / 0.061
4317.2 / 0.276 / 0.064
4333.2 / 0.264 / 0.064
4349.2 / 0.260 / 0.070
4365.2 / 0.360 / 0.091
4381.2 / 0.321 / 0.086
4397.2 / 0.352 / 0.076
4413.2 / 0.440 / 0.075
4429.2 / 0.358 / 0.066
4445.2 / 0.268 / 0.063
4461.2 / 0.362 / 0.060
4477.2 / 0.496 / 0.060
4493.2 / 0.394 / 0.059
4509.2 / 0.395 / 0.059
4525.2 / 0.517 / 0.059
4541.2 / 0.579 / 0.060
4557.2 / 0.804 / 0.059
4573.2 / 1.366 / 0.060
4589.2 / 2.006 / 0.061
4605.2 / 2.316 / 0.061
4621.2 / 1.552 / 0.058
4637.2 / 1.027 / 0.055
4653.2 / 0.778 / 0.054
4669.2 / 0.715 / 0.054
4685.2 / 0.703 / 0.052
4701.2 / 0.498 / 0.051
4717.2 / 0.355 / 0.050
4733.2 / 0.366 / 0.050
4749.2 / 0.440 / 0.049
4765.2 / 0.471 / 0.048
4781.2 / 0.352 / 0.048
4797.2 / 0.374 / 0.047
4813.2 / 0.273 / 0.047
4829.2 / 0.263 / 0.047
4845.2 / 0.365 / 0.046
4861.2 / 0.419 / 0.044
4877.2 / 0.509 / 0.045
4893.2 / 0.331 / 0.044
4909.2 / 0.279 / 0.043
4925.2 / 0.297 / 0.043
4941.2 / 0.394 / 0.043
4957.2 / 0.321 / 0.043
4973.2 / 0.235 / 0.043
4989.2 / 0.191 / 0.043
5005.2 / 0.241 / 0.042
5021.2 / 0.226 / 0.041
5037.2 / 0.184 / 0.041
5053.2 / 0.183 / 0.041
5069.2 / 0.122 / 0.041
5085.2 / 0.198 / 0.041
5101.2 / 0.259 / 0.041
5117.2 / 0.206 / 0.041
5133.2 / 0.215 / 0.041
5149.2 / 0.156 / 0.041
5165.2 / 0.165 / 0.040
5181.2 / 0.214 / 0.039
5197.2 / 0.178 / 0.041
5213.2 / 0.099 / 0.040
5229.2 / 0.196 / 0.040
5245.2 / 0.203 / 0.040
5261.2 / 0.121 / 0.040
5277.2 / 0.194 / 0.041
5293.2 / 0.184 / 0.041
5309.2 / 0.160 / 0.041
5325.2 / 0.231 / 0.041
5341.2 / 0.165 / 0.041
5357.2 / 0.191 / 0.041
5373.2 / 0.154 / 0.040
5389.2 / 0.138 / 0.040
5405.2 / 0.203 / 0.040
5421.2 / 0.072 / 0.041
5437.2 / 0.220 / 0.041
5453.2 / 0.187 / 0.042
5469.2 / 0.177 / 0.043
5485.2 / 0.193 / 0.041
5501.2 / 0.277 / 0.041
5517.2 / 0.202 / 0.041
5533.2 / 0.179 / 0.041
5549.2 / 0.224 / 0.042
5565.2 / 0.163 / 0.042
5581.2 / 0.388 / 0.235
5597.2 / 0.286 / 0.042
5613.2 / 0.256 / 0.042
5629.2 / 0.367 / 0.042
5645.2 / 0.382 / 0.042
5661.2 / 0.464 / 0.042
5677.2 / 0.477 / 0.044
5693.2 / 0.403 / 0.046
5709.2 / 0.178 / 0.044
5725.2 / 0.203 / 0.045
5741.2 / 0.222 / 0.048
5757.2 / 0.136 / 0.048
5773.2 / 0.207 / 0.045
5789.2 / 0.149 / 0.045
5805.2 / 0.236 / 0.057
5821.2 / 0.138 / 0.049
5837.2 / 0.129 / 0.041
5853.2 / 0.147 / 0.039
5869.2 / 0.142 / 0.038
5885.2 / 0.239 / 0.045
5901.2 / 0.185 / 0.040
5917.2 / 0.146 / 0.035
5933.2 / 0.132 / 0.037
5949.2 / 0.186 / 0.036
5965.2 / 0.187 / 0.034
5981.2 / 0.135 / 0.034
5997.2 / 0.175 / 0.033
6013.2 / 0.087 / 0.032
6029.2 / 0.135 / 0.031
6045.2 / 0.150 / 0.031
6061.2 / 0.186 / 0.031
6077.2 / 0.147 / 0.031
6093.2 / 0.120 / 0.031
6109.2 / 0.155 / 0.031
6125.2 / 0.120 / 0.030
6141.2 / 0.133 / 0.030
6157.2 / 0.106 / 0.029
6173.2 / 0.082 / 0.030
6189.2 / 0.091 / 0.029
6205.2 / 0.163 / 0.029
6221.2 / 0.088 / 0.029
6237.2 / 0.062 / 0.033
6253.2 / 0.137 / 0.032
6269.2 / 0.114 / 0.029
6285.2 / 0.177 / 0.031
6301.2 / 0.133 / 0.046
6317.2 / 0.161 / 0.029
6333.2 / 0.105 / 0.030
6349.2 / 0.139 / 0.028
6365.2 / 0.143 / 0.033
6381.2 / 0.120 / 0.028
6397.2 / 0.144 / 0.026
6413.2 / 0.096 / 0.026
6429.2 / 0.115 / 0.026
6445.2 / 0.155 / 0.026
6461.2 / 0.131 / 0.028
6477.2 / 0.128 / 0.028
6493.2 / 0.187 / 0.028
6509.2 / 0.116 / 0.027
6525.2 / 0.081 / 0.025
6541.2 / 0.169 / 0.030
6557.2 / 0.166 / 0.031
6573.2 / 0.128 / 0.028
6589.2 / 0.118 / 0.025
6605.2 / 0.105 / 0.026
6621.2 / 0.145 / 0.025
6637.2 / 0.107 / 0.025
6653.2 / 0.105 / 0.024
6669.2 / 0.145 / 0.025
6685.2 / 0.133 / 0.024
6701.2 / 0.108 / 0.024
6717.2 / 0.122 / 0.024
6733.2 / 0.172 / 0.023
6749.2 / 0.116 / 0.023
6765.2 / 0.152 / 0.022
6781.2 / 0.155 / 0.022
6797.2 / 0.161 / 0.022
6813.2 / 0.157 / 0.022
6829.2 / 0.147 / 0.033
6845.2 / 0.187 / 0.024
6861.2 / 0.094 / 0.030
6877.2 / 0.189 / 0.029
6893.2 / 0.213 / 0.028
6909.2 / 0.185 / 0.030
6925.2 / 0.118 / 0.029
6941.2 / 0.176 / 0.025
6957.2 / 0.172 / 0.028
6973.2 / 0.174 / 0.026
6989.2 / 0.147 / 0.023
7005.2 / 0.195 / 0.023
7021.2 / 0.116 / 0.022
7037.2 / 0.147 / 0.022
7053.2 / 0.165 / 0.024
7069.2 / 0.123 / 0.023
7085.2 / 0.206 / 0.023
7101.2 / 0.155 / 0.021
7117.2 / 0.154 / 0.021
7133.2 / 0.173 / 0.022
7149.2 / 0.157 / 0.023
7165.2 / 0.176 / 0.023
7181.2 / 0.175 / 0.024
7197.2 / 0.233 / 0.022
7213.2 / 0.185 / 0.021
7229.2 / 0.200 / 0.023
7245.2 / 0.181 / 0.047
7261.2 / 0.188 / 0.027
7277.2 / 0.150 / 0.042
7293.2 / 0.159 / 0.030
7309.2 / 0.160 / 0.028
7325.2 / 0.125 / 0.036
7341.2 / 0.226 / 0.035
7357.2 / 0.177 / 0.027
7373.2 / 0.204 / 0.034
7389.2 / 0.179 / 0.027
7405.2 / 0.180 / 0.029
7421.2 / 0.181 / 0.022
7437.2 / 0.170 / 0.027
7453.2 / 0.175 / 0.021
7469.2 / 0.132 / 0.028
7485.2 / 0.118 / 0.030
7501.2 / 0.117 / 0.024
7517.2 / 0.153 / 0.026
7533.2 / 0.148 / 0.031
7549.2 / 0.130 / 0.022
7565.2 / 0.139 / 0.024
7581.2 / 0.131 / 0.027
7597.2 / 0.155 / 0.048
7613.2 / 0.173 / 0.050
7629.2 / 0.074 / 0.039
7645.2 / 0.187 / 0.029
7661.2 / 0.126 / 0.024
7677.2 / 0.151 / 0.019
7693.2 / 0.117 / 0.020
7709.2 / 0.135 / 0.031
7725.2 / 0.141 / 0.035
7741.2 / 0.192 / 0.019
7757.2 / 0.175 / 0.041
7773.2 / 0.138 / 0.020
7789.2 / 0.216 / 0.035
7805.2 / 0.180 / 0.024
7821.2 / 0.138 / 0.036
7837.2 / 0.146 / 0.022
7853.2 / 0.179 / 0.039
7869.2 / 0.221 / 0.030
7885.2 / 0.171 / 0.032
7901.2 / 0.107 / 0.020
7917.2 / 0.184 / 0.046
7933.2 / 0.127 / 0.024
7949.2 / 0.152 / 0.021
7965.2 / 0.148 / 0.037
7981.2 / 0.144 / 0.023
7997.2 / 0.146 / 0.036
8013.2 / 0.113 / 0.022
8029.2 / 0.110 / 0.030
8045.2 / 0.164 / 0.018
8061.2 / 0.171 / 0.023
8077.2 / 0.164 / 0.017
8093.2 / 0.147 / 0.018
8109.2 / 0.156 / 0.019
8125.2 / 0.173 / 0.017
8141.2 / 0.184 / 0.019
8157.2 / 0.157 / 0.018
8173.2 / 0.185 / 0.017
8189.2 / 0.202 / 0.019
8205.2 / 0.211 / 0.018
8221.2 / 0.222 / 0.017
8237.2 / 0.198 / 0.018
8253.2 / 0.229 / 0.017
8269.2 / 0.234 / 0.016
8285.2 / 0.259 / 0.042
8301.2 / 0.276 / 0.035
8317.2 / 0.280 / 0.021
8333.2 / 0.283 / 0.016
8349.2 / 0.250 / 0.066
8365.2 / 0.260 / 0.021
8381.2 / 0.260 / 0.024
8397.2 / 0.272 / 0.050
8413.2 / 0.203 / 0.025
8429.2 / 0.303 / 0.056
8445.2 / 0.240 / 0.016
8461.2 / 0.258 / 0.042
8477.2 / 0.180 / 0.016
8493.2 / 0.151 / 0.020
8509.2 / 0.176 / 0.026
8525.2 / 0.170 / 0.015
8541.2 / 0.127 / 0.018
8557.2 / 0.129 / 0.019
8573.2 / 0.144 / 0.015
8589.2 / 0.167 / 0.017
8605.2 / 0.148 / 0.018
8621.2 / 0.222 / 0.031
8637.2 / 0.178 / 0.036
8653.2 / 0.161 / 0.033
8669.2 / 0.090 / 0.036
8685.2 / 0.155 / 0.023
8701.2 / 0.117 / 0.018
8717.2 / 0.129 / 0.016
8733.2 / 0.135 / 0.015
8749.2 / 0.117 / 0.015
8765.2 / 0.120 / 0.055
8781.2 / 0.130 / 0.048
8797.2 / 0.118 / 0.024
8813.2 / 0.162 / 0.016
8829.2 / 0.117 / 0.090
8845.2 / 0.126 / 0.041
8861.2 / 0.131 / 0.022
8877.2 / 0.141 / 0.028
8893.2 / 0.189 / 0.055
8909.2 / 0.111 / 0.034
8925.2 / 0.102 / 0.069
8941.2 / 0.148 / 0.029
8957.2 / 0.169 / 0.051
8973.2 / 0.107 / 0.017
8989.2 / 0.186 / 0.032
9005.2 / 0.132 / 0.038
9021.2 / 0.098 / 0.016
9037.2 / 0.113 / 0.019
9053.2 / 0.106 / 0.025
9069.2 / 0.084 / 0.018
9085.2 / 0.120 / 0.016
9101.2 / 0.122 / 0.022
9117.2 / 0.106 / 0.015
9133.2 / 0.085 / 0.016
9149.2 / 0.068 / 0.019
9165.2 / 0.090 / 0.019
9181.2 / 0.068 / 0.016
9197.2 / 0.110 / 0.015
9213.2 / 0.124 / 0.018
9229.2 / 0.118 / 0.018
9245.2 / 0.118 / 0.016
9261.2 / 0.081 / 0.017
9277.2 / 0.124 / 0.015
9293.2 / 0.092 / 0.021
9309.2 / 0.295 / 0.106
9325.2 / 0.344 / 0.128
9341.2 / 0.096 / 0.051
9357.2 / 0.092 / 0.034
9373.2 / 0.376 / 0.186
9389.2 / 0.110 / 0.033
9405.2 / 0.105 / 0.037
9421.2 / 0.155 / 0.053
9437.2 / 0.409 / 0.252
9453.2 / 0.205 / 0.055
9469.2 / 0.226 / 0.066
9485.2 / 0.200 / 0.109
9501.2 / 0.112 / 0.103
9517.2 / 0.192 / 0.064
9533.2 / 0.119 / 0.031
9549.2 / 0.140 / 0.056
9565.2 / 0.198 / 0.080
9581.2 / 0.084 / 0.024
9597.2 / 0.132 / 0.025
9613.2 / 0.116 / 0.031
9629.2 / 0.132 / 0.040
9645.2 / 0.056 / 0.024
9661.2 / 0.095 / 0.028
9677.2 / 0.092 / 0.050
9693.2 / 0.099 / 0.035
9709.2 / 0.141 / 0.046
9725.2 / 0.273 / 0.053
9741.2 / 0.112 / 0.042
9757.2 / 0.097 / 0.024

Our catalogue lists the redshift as 1.974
